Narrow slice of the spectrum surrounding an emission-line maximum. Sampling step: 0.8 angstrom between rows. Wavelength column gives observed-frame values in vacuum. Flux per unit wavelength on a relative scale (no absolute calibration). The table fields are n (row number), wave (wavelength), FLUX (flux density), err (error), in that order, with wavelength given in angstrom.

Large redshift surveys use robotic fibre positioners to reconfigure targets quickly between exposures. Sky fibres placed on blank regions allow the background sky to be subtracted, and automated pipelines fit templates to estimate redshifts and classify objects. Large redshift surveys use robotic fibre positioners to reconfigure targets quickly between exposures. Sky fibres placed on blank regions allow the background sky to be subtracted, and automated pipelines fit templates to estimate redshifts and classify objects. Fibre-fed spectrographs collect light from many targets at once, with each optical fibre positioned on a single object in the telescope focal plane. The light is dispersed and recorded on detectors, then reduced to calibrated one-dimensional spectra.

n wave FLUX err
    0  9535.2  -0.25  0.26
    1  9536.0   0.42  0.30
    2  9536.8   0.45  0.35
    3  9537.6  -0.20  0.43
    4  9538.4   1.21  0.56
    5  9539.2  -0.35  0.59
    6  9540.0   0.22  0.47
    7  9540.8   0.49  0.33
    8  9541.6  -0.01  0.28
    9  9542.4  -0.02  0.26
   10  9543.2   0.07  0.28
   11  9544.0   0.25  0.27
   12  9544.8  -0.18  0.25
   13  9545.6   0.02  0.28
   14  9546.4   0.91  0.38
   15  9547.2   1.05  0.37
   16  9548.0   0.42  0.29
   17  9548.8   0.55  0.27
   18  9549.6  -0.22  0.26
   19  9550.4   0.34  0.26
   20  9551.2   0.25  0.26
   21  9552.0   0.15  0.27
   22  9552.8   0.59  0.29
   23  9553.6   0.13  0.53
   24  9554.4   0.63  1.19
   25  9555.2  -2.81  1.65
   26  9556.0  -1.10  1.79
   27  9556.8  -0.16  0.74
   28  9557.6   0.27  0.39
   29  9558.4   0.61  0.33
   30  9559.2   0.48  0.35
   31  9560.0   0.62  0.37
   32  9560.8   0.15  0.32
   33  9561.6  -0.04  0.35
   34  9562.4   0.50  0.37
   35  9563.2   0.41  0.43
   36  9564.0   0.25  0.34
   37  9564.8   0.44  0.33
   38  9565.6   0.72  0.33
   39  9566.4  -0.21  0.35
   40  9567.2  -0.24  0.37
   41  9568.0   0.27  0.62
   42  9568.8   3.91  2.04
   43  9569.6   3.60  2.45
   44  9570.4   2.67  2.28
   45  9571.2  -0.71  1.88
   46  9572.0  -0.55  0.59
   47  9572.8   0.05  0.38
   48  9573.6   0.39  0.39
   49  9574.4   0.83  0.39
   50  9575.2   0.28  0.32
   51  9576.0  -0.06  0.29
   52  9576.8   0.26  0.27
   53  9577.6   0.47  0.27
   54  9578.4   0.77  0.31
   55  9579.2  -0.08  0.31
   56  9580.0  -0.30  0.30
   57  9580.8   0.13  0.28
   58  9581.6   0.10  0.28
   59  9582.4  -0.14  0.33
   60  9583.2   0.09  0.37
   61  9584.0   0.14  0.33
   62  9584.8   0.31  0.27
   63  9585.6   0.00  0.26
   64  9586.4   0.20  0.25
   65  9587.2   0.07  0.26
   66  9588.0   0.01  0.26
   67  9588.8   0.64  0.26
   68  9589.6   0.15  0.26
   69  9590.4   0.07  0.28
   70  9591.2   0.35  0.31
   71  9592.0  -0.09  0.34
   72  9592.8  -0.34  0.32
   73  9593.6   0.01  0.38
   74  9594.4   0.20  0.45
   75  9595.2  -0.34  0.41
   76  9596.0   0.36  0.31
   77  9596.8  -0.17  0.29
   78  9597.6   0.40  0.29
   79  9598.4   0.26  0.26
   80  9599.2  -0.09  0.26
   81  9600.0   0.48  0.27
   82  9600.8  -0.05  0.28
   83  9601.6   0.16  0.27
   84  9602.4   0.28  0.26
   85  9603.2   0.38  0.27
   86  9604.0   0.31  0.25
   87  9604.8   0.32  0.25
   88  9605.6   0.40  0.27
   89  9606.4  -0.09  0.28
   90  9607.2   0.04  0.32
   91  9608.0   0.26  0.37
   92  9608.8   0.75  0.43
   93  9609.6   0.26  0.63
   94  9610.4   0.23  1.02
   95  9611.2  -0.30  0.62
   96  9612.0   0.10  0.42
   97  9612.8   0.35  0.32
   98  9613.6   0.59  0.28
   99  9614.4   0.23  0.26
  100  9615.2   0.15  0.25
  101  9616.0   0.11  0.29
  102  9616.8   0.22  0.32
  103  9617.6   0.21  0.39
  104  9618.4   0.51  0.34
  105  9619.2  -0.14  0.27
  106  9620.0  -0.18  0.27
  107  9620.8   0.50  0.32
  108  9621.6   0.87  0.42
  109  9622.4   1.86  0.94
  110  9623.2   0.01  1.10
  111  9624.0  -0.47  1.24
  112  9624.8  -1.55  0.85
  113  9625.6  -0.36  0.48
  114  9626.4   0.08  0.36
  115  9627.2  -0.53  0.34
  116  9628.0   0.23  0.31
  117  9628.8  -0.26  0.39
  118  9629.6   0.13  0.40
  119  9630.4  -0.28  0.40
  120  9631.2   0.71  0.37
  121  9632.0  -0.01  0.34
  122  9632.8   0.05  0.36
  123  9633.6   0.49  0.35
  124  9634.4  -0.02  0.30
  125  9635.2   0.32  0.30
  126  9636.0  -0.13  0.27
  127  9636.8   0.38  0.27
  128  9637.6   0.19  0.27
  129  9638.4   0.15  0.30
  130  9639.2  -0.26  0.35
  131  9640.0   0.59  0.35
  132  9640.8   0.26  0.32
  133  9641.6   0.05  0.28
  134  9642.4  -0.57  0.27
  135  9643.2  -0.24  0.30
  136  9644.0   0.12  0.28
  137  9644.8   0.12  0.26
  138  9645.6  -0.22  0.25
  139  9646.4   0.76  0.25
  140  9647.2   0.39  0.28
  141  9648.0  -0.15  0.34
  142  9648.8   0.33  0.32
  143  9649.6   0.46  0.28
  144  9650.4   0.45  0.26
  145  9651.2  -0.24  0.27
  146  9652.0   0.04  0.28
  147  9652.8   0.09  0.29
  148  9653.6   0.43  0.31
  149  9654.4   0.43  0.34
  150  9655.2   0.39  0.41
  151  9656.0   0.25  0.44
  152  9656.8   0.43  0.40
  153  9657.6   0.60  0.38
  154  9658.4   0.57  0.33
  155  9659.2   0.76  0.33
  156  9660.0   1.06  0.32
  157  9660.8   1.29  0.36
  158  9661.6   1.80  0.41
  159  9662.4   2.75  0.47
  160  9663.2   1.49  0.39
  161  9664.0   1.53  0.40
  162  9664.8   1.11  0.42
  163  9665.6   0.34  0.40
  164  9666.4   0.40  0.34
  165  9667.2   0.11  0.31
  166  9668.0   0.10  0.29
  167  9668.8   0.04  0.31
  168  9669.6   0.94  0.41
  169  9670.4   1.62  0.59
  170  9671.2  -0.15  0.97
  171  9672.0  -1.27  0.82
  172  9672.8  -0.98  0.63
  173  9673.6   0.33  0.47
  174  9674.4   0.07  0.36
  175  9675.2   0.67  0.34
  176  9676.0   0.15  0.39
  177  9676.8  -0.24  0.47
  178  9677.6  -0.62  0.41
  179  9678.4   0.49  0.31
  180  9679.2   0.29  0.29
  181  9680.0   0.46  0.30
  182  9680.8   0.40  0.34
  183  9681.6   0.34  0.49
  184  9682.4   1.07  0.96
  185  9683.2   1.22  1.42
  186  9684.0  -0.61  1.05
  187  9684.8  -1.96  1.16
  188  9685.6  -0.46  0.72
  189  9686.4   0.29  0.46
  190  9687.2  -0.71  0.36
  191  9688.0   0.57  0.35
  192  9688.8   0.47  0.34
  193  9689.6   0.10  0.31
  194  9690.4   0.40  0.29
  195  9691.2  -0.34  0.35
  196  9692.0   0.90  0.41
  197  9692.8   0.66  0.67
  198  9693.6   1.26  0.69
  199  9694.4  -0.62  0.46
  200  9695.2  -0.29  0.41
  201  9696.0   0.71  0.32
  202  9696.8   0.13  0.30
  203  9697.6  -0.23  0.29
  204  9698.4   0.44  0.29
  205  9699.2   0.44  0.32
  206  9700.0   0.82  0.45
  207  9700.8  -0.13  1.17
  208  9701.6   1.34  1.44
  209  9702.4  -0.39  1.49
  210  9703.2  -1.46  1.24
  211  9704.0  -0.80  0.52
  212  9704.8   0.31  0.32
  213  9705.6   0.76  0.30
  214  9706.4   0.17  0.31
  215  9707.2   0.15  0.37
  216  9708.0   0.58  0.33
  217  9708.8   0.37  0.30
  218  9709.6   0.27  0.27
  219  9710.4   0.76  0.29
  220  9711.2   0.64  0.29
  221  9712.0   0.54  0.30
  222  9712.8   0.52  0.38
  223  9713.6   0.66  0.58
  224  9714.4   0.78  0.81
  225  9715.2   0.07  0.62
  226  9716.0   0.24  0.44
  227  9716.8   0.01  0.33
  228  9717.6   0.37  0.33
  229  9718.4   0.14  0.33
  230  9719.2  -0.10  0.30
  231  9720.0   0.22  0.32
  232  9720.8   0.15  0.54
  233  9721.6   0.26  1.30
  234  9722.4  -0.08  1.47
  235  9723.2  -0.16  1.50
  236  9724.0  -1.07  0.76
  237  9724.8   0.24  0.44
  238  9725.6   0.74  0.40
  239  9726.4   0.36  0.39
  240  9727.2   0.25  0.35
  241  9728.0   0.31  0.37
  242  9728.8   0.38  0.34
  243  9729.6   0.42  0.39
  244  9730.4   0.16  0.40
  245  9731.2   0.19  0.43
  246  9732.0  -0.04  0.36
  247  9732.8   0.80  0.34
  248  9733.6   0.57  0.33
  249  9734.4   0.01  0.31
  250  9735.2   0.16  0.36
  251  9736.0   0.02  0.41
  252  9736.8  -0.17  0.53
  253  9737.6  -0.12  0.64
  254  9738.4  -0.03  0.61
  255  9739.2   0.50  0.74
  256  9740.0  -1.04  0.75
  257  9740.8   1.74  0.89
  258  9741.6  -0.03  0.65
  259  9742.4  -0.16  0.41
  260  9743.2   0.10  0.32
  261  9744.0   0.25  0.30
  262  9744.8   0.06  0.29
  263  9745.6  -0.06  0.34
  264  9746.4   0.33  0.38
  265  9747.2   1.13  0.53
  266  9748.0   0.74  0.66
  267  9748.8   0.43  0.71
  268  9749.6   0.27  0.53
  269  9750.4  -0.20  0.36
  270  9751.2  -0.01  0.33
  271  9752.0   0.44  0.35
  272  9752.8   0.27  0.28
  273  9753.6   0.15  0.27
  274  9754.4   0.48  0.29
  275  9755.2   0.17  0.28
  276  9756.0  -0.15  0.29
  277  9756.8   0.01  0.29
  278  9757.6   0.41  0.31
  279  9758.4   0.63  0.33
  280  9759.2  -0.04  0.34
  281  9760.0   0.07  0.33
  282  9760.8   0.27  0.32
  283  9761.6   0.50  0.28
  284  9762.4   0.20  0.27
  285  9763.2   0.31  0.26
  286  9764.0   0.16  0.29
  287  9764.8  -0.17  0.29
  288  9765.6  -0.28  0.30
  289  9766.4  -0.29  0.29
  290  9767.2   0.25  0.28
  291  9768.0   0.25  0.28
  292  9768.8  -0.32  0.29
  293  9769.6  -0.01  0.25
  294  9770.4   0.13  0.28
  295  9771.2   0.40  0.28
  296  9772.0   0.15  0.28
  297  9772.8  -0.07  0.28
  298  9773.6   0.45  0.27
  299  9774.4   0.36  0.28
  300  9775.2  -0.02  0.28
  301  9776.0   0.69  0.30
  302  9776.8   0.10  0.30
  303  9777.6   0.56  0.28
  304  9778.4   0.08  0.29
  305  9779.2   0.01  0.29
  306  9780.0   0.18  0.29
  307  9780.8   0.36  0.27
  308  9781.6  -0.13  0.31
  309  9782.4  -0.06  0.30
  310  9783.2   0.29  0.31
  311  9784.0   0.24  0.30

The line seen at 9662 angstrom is [O III] 5007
